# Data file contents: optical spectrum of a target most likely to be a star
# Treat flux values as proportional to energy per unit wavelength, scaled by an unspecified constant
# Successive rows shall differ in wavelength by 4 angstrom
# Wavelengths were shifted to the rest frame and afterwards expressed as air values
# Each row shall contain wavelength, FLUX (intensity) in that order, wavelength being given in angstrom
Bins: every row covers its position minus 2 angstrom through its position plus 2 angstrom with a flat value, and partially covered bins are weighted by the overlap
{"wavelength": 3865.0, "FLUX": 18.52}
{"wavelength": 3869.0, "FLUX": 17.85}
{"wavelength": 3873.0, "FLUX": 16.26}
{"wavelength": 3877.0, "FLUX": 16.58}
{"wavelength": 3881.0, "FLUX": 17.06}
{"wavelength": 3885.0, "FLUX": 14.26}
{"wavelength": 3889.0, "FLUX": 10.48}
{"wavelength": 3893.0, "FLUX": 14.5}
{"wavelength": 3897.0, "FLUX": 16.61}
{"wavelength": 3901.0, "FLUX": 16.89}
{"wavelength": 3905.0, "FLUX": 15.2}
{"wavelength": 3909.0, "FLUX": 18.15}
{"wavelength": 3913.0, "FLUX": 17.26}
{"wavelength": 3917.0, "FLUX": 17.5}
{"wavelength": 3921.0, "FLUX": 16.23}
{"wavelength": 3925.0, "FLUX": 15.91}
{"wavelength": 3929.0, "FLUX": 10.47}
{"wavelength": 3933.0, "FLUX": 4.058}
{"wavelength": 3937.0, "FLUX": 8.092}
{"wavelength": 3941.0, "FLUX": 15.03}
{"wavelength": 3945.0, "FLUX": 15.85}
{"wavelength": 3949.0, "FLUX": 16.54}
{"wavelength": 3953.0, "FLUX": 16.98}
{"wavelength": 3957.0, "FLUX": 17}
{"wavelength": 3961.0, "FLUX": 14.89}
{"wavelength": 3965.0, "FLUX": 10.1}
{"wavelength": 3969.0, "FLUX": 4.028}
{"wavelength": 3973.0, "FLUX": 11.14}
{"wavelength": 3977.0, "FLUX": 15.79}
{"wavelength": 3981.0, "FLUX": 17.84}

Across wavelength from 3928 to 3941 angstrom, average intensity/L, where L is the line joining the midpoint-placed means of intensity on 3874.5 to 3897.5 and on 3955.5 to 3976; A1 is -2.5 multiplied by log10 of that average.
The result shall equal 0.45 mag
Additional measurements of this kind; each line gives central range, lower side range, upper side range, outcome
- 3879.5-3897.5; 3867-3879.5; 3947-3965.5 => 0.16 mag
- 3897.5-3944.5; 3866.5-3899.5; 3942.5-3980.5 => 0.04 mag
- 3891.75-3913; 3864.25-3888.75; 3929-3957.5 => -0.10 mag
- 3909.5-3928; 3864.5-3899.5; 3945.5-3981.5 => -0.12 mag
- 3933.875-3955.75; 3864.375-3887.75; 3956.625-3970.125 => -0.14 mag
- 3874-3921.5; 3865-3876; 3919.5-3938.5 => -0.13 mag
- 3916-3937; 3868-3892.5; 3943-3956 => 0.30 mag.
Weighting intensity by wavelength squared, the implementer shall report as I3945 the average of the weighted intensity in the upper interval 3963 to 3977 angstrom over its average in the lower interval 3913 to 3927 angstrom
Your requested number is 0.6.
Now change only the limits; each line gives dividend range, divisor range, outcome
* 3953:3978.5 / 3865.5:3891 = 0.84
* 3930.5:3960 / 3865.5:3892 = 0.89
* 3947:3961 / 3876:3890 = 1.16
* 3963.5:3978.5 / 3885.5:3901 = 0.73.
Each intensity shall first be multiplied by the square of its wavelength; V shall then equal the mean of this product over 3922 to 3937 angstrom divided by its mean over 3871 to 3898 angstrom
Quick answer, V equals 0.70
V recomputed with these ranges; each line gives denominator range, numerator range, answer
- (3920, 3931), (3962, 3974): 0.64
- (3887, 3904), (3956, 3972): 0.79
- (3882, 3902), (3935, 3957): 1.04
